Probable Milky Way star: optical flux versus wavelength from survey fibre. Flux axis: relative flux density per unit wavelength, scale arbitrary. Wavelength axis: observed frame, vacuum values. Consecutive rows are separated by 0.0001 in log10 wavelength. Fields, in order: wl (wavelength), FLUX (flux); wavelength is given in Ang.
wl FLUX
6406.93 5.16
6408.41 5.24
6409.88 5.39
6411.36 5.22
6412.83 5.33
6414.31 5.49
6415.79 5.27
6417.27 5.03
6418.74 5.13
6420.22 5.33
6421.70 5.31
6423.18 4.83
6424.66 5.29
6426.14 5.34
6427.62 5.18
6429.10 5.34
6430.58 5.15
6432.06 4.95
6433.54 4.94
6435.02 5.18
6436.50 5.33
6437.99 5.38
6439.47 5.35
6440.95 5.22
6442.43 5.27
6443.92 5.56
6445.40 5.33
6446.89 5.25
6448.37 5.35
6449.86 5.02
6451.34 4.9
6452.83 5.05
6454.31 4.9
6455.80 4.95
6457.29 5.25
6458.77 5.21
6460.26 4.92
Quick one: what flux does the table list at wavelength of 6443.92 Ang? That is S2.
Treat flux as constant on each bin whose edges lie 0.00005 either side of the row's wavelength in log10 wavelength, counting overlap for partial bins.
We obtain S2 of 5.56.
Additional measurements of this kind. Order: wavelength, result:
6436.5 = 5.33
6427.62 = 5.18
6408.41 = 5.24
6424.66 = 5.29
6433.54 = 4.94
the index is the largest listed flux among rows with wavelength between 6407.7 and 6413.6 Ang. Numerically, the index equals 5.39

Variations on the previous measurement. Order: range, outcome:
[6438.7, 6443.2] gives 5.35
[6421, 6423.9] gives 5.31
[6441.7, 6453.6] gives 5.56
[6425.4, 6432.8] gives 5.34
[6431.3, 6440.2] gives 5.38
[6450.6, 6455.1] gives 5.05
